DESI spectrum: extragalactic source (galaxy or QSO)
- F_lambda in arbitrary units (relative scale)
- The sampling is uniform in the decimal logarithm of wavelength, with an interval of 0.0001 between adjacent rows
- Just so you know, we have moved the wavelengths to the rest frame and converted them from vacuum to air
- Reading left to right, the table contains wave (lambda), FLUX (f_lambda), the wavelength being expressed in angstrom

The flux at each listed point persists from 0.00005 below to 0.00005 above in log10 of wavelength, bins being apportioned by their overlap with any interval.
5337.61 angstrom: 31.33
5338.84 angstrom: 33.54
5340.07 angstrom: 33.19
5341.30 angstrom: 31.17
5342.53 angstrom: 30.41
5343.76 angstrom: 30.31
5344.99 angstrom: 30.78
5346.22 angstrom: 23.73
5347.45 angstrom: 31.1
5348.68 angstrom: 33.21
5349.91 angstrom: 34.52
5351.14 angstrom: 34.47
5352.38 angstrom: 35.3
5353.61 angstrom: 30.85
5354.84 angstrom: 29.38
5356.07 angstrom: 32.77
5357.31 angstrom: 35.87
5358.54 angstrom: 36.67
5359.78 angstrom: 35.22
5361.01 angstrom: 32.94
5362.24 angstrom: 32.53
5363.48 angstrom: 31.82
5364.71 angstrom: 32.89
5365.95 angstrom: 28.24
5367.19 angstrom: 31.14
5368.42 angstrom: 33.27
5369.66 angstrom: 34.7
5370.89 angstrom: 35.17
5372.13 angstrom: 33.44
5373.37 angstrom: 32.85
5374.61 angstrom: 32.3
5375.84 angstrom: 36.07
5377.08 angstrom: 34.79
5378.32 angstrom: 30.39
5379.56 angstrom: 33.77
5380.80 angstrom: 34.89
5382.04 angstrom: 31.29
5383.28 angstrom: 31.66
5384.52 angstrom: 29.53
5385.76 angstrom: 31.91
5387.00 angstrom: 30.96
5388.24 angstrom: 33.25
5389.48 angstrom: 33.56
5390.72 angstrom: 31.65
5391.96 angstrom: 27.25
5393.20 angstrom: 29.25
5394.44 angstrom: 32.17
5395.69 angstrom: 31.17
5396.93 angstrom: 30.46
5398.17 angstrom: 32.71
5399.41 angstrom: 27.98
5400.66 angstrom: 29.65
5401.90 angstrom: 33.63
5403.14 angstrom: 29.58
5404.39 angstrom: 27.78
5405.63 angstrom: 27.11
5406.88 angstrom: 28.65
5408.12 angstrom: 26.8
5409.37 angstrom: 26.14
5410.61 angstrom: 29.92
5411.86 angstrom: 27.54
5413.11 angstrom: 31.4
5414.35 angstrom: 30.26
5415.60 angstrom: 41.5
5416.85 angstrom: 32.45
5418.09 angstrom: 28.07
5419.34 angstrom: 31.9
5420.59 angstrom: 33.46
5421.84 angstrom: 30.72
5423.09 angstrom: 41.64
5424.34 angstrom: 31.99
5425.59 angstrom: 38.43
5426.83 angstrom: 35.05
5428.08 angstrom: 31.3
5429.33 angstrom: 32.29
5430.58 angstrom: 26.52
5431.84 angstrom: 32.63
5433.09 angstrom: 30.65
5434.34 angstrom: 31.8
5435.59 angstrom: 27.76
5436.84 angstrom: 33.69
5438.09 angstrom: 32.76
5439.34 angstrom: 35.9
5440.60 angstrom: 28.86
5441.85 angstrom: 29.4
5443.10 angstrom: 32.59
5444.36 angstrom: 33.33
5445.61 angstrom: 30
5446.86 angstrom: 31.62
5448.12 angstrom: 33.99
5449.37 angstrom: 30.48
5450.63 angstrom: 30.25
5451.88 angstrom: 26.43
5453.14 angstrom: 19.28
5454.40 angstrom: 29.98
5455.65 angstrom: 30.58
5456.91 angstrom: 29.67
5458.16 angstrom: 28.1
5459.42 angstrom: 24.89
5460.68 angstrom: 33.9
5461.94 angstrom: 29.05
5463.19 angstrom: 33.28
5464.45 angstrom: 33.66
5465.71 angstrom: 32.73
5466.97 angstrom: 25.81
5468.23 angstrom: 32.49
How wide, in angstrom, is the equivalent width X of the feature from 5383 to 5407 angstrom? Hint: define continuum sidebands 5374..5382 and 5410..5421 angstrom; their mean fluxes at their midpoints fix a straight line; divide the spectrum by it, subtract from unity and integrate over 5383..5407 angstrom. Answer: 1.64 angstrom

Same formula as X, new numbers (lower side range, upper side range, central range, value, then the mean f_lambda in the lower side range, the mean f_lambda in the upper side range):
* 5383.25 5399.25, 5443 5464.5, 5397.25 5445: -1.4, 31.1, 29.9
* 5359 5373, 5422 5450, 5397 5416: 1.6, 32.9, 32.4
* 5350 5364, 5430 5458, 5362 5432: 0.6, 33.5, 30.3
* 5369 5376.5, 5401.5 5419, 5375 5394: 0.5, 34.1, 30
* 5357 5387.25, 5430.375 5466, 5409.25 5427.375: -0.8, 33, 30.5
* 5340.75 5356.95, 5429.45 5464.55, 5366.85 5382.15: -1.1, 31.5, 30.4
